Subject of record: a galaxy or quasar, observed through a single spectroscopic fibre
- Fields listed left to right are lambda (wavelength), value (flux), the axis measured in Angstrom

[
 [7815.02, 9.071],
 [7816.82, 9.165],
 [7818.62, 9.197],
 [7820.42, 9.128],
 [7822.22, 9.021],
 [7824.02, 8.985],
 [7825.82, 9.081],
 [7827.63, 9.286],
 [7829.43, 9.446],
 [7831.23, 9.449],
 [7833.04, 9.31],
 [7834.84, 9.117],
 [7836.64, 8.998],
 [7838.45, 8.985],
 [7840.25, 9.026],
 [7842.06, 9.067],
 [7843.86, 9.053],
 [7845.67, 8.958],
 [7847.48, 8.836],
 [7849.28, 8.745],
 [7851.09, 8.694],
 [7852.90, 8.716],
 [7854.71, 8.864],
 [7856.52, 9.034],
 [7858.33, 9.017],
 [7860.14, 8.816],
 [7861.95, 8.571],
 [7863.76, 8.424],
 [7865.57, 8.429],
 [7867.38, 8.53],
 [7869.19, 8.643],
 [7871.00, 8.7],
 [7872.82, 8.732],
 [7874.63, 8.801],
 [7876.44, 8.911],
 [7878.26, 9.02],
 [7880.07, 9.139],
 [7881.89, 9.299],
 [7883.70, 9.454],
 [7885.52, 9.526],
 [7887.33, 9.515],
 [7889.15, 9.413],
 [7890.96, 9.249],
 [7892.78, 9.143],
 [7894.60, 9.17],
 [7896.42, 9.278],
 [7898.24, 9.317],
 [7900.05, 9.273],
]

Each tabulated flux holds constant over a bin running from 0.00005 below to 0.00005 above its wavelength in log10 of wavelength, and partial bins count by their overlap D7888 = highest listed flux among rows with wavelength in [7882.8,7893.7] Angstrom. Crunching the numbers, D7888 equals 9.526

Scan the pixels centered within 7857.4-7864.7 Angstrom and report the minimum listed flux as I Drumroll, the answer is 8.424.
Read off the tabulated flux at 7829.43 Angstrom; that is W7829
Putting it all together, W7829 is 9.446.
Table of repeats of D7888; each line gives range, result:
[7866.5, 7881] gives 9.139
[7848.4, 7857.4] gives 9.034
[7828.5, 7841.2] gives 9.449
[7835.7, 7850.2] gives 9.067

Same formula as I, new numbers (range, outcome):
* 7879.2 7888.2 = 9.139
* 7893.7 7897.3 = 9.17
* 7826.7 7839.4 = 8.985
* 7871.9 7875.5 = 8.732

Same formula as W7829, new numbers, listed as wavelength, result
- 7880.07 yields 9.139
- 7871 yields 8.7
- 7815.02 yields 9.071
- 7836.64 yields 8.998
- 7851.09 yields 8.694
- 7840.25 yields 9.026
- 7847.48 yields 8.836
